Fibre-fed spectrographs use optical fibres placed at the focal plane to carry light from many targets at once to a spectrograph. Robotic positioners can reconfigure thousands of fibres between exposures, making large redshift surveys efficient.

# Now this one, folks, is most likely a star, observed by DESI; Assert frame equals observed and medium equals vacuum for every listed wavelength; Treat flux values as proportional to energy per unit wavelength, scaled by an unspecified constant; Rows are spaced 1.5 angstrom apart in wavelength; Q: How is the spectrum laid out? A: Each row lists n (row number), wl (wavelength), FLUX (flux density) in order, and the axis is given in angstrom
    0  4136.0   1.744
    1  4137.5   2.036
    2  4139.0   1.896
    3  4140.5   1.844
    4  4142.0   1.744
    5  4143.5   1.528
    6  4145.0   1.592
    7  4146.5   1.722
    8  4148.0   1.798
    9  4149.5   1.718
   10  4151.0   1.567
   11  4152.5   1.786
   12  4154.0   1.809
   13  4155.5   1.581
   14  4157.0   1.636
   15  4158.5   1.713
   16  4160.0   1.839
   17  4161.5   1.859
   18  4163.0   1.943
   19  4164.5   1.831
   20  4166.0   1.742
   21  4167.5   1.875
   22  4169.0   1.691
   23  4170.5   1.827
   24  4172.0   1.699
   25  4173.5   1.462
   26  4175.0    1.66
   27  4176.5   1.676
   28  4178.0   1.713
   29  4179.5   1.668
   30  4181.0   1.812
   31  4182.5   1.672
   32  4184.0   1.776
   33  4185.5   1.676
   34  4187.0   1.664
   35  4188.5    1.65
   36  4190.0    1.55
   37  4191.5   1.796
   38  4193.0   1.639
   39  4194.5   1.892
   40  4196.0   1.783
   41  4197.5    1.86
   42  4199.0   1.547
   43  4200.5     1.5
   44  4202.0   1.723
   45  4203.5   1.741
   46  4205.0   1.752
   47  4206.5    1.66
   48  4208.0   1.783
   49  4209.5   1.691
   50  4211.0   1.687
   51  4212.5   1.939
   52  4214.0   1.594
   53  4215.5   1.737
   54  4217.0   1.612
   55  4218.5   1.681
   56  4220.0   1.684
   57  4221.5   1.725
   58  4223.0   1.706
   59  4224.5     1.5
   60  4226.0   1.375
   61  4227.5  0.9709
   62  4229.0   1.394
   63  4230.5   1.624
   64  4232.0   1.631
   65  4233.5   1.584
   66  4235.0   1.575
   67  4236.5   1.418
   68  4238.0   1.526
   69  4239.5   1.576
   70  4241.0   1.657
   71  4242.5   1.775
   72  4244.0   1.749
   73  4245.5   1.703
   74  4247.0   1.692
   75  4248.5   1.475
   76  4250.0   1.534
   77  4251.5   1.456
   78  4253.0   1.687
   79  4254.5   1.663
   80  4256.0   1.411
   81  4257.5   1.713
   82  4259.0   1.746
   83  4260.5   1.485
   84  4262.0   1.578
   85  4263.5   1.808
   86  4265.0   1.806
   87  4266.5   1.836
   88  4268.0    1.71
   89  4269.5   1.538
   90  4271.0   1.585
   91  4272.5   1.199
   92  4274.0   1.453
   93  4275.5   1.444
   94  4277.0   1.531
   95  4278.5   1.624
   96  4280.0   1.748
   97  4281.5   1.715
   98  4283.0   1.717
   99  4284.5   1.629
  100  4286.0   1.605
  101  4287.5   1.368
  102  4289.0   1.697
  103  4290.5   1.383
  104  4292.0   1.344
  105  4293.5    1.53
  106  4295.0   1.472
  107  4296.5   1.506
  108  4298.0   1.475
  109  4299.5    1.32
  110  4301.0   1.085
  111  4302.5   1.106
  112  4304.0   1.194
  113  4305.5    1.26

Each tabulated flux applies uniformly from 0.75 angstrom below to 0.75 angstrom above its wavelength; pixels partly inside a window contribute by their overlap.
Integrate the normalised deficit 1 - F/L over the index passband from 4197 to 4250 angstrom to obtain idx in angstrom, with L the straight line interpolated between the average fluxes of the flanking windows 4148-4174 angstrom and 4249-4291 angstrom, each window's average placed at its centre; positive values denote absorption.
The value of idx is 1.2 angstrom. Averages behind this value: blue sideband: 1.74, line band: 1.62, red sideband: 1.6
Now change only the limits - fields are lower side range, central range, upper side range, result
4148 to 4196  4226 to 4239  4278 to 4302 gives 1.22 angstrom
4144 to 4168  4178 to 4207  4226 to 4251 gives -0.78 angstrom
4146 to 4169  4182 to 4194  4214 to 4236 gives -0.11 angstrom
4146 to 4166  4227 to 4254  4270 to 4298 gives 0.70 angstrom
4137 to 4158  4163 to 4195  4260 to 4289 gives -0.36 angstrom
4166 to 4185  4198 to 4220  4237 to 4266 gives -0.18 angstrom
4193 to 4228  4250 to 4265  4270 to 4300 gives -0.48 angstrom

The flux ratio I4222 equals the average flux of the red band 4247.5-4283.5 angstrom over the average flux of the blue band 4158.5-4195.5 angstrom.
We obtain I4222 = 0.92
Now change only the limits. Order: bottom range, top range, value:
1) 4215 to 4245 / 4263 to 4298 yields 1.00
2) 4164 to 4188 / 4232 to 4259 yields 0.94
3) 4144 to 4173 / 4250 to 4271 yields 0.94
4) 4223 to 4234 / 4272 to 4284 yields 1.07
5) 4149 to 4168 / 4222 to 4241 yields 0.85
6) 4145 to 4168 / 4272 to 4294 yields 0.88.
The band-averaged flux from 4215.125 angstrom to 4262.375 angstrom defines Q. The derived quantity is 1.58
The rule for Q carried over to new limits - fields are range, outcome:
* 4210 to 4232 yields 1.59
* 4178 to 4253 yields 1.64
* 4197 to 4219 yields 1.7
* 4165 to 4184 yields 1.71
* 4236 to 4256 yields 1.6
